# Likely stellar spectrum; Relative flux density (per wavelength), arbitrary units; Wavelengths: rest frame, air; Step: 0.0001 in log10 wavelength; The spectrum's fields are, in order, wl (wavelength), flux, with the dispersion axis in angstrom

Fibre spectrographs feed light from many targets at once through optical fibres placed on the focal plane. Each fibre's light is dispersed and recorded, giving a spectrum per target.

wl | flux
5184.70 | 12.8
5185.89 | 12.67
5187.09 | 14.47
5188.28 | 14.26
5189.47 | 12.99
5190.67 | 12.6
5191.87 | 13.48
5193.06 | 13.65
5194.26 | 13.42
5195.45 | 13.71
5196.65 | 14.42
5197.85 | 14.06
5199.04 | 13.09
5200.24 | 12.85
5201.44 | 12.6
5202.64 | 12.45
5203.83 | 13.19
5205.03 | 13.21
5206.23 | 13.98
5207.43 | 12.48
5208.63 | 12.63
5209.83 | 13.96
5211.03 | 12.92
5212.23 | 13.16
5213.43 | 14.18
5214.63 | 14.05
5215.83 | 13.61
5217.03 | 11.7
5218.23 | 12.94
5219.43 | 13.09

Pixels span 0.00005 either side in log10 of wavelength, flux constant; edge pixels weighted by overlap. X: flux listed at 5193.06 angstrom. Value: 13.65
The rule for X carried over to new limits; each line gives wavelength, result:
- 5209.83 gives 13.96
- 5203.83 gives 13.19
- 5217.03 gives 11.7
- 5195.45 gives 13.71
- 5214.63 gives 14.05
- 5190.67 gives 12.6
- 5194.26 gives 13.42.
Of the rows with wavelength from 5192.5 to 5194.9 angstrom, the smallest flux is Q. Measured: 13.42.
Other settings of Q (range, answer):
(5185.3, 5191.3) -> 12.6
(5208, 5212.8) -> 12.63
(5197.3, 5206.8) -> 12.45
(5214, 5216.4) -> 13.61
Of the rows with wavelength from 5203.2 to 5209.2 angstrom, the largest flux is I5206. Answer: 13.98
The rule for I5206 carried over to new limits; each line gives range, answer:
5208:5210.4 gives 13.96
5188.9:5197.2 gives 14.42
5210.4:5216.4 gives 14.18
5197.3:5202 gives 14.06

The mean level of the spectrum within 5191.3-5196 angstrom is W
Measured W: 13.6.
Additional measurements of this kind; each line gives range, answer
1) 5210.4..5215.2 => 13.6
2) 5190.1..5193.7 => 13.2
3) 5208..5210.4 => 13.3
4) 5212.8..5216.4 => 13.9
